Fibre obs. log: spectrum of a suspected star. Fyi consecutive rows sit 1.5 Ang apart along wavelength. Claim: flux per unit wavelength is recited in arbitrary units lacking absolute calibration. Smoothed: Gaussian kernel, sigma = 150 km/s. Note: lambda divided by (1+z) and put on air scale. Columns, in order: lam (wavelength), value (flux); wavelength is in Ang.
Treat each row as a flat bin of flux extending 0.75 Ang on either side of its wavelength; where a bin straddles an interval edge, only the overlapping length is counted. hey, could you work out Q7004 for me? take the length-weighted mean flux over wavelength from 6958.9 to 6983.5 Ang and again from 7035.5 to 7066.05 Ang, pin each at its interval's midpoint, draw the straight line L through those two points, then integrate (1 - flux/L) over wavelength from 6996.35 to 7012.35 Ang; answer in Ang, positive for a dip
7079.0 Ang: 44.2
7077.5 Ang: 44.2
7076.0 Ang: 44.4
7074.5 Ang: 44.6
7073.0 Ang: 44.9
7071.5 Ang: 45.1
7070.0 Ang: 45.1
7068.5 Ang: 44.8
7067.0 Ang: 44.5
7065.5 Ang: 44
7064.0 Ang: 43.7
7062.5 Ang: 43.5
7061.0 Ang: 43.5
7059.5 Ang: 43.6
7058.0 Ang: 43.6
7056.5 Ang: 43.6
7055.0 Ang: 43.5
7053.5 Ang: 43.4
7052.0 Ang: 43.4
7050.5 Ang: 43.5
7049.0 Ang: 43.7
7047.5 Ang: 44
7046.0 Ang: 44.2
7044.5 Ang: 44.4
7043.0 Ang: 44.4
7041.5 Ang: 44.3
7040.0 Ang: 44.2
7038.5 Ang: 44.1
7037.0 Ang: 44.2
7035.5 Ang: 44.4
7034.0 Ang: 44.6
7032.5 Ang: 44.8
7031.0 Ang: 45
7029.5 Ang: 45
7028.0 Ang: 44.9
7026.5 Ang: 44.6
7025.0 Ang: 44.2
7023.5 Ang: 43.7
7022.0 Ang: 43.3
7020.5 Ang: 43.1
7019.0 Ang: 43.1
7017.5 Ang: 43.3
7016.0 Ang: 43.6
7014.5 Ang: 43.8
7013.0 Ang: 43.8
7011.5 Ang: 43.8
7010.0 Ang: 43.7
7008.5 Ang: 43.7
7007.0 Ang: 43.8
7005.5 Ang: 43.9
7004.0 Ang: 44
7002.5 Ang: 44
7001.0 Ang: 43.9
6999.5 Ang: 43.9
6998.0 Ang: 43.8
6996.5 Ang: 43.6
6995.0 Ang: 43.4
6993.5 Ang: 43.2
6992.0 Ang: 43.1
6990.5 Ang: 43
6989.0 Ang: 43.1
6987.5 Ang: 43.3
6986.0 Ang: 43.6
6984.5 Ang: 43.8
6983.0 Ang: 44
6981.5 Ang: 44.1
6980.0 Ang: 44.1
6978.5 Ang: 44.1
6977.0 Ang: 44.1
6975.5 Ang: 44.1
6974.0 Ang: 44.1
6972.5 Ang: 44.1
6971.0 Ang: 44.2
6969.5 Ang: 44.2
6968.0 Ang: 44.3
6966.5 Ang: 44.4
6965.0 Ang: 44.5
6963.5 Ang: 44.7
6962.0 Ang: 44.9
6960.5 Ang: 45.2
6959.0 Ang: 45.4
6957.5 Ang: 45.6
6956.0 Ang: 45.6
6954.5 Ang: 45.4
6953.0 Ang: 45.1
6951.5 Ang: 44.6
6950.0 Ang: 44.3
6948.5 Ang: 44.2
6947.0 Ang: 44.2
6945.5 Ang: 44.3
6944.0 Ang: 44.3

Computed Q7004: 0.1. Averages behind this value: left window 44.4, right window 43.9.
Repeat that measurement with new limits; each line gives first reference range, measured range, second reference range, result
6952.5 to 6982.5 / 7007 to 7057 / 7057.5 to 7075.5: 0.4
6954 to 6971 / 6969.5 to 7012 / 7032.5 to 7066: 0.8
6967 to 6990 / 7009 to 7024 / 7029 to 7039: 0.3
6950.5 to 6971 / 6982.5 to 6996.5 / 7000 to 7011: 0.3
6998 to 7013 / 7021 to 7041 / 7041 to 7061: -0.2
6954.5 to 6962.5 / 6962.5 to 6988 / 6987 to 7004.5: 0.2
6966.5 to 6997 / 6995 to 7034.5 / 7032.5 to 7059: 0.0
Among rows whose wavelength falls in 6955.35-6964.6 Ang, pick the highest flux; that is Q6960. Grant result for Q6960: 45.6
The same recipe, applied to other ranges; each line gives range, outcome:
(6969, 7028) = 44.9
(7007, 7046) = 45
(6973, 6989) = 44.1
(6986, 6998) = 43.8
